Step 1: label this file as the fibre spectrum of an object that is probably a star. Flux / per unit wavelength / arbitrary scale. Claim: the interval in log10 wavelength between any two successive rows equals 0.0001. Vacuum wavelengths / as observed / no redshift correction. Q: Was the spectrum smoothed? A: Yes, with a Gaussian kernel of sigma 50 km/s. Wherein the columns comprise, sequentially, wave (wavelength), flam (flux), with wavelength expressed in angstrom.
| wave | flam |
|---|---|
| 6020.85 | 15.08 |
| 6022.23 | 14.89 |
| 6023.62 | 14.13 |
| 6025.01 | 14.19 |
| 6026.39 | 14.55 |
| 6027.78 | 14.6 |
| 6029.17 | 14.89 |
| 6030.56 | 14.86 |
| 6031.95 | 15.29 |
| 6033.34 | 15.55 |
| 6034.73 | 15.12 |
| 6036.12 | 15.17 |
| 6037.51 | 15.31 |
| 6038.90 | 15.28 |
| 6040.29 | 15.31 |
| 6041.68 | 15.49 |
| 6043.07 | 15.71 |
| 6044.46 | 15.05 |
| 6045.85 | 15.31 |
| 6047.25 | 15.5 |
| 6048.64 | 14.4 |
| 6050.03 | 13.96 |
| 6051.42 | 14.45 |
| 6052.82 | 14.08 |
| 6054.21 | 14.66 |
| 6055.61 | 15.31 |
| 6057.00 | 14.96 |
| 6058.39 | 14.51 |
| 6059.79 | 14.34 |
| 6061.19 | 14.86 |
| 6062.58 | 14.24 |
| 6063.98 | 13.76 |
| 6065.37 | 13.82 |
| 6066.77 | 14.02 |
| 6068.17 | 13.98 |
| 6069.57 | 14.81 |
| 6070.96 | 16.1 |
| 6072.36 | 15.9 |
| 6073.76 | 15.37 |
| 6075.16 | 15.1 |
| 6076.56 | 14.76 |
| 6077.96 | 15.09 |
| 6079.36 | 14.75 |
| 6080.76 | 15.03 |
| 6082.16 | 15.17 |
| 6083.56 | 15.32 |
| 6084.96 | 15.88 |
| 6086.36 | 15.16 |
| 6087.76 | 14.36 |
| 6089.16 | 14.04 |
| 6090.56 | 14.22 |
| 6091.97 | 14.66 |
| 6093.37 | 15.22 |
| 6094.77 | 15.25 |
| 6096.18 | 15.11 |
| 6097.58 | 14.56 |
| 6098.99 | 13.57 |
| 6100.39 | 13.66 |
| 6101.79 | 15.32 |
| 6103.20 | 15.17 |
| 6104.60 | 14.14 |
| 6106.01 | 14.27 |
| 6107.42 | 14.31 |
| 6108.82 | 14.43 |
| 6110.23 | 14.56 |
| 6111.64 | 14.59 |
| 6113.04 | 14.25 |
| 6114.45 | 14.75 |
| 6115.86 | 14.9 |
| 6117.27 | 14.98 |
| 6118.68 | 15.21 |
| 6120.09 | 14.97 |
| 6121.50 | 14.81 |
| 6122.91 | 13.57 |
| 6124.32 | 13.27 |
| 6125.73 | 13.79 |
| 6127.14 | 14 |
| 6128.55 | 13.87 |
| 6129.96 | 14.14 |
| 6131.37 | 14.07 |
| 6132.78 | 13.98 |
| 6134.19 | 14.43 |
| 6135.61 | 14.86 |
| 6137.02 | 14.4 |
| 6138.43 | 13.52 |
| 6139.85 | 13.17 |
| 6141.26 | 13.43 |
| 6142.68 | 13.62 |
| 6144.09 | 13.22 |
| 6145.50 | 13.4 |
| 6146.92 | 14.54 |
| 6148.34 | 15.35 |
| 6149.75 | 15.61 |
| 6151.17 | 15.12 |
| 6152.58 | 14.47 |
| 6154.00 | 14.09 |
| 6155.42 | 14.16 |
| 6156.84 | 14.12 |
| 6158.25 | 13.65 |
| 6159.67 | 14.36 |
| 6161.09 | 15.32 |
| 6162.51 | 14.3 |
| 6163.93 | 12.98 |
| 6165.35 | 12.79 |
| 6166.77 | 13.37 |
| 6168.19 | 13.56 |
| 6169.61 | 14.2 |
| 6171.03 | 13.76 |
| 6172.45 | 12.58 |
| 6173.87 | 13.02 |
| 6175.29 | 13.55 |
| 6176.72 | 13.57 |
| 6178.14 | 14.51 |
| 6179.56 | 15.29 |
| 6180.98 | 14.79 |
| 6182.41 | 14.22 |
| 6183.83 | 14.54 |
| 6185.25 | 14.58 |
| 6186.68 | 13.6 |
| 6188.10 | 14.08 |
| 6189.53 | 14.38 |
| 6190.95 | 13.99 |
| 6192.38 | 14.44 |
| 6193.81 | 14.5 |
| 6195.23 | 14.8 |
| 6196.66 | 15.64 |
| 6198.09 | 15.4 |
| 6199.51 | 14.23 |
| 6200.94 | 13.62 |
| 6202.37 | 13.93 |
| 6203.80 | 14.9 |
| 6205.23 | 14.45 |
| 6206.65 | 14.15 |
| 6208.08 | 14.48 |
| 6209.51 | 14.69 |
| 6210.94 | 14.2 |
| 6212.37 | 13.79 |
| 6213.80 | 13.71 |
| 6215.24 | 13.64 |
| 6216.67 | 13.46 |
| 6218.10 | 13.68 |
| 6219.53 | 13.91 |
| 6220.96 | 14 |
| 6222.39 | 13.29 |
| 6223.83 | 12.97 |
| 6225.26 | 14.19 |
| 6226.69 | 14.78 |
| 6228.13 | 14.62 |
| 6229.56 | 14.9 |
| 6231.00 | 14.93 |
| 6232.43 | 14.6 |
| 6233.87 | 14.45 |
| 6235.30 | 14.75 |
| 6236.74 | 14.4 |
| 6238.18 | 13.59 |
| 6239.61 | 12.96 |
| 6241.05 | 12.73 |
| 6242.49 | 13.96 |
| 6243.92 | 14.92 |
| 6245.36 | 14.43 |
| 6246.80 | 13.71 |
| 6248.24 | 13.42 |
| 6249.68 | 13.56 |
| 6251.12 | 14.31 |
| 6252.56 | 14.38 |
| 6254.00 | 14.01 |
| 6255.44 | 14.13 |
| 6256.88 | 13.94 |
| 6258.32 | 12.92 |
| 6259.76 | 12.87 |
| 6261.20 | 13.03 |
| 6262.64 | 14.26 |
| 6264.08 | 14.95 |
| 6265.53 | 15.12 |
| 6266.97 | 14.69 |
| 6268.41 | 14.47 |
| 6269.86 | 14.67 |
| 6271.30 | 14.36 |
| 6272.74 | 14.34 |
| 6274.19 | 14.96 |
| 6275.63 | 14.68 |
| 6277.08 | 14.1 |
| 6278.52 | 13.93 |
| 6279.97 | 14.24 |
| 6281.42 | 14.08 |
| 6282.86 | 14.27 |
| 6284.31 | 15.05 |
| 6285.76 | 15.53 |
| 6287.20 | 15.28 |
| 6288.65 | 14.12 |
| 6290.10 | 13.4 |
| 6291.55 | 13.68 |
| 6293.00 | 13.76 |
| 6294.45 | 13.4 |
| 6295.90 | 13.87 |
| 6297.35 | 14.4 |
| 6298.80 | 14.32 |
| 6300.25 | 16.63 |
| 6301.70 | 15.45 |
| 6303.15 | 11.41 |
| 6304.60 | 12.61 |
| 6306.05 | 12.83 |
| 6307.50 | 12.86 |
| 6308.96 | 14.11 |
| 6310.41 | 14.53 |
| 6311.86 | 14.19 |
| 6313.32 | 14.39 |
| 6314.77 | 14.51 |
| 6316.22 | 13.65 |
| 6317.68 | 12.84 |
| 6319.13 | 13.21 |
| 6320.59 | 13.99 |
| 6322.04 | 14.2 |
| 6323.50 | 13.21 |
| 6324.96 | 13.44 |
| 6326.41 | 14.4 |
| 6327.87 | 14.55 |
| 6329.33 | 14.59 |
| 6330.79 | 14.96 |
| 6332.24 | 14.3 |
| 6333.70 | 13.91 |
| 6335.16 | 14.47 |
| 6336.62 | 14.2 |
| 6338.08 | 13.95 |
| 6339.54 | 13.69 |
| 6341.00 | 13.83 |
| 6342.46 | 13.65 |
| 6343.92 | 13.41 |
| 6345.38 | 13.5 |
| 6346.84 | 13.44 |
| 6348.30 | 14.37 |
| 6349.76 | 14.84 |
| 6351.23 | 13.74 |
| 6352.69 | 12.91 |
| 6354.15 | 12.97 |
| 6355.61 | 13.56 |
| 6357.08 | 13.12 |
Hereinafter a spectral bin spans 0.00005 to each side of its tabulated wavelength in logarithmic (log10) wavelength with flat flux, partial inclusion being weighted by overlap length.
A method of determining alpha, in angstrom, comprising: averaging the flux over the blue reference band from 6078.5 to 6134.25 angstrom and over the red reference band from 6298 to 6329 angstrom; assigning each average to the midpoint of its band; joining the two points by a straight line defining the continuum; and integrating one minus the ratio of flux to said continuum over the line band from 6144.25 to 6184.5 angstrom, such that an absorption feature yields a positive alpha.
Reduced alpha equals 0.7 angstrom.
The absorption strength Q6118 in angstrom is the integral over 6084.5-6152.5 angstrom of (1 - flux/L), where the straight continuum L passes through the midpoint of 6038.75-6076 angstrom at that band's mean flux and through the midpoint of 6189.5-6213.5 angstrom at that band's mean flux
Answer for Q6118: 1.2 angstrom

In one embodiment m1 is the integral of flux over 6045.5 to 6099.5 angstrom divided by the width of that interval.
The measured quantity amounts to 14.8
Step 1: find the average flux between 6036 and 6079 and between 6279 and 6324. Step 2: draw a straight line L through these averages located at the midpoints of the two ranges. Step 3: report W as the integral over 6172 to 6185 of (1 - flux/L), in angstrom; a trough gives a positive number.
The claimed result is 0.34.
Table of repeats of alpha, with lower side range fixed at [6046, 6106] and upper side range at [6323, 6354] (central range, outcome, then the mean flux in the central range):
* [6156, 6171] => 0.6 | 13.9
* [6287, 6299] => 0.1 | 13.9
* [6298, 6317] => 0.1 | 14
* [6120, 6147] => 1.2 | 13.9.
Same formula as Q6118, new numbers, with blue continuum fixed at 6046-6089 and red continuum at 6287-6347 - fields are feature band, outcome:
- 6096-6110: 0.2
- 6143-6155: 0.1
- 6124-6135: 0.5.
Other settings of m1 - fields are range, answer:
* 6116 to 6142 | 14.2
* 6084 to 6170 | 14.3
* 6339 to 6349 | 13.7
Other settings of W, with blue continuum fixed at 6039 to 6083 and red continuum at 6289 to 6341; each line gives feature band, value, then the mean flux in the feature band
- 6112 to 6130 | 0.33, 14.4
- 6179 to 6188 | -0.03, 14.5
